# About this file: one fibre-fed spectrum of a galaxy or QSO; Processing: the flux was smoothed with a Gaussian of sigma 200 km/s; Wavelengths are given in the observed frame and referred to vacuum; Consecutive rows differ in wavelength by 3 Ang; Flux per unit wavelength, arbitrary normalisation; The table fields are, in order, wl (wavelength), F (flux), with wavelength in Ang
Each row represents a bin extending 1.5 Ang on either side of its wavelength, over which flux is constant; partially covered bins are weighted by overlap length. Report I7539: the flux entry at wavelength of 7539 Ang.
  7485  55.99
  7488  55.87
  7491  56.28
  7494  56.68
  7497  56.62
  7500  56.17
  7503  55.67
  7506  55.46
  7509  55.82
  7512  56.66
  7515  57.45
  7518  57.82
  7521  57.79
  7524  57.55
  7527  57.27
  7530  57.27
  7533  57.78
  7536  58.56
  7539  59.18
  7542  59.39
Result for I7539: 59.18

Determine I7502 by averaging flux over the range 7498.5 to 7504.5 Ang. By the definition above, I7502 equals 55.9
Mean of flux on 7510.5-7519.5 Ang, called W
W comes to 57.3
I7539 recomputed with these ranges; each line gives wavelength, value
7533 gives 57.78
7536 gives 58.56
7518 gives 57.82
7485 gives 55.99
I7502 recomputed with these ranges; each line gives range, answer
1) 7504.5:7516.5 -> 56.3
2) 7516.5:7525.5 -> 57.7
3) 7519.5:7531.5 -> 57.5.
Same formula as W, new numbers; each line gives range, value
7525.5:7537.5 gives 57.7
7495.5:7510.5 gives 55.9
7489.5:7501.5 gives 56.4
